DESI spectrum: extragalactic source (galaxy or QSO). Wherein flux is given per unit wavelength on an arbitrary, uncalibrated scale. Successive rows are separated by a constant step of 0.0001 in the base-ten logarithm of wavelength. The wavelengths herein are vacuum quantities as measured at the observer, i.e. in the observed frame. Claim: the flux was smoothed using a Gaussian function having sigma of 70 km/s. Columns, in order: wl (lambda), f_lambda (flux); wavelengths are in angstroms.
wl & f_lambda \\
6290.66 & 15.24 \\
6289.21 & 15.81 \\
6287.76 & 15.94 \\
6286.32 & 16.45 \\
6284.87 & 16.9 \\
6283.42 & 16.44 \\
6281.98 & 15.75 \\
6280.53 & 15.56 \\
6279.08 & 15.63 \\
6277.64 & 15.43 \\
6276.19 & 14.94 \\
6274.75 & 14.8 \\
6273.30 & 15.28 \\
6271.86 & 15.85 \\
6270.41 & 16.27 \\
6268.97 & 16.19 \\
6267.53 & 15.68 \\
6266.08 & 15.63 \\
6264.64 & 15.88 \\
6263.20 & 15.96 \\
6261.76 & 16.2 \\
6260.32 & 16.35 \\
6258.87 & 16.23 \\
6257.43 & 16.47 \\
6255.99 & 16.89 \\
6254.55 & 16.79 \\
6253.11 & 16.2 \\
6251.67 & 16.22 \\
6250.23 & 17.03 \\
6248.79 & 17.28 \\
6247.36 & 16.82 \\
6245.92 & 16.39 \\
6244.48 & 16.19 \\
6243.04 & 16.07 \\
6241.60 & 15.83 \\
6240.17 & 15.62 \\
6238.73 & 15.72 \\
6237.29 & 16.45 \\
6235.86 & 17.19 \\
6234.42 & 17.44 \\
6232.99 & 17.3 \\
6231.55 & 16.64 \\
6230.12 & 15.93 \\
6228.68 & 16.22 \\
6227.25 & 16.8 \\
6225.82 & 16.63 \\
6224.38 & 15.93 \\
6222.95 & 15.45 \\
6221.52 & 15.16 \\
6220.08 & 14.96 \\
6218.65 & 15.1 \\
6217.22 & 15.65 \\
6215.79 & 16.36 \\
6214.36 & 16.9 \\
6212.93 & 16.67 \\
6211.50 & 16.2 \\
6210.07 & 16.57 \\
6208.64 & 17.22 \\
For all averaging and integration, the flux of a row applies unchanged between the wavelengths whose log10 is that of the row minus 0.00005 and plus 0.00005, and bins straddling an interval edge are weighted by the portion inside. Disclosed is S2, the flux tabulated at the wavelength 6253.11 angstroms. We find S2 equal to 16.2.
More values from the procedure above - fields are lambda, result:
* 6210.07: 16.57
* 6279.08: 15.63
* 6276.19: 14.94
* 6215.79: 16.36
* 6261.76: 16.2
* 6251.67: 16.22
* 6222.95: 15.45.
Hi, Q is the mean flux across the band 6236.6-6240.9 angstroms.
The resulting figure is 15.9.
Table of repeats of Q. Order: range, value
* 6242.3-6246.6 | 16.2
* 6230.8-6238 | 17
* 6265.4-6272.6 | 15.9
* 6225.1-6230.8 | 16.4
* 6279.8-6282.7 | 15.6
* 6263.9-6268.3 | 15.7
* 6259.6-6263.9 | 16.2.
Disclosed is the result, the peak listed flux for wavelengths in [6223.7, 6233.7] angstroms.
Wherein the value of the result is 17.3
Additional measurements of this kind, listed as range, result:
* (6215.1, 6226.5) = 16.63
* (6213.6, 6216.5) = 16.9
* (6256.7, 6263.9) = 16.47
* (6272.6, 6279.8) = 15.63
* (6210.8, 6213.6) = 16.67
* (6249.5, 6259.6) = 17.03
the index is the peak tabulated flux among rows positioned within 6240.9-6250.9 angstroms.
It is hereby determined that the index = 17.28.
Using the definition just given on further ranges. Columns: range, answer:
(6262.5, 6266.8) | 15.96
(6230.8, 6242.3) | 17.44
